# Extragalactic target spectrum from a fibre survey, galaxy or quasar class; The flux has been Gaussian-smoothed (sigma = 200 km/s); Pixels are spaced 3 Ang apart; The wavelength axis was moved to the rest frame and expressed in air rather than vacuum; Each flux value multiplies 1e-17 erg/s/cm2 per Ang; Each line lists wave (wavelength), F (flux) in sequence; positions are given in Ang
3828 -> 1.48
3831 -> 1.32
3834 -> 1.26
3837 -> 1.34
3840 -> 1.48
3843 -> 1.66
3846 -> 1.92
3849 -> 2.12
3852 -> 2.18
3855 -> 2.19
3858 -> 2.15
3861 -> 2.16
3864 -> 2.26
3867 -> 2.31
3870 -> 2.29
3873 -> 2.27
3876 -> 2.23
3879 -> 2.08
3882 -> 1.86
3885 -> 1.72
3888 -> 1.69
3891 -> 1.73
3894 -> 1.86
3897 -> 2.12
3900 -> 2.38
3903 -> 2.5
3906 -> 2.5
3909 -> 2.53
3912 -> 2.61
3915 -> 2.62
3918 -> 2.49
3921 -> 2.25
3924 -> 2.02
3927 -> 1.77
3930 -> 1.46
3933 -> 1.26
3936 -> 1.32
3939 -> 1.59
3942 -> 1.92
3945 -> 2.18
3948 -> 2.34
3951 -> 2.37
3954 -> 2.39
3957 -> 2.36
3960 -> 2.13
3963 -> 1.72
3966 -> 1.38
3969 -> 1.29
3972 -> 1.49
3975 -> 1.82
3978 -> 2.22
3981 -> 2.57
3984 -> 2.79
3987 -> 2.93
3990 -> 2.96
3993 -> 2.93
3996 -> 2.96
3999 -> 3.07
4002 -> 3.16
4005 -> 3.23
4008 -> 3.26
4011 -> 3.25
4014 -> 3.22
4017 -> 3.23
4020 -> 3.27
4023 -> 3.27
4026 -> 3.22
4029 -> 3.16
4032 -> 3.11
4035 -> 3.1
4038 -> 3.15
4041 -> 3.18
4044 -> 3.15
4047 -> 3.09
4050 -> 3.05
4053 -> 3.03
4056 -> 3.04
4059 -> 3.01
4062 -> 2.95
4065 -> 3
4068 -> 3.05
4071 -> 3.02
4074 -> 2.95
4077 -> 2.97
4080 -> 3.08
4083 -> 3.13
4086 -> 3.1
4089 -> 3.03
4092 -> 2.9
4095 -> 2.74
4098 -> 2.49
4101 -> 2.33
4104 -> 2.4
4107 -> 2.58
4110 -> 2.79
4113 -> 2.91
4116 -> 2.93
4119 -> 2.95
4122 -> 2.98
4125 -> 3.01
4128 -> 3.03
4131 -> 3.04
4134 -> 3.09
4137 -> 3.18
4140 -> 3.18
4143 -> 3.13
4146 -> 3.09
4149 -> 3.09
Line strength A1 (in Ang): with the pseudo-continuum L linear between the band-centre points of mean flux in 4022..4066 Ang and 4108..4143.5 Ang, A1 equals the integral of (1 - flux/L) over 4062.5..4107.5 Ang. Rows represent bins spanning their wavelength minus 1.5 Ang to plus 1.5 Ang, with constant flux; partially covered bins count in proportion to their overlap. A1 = 2.9 Ang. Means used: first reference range 3.1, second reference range 3.01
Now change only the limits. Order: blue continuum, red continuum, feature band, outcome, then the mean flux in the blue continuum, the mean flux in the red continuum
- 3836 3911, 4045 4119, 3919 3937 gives 4.5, 2.07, 2.9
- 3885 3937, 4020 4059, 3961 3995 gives 5.6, 2.06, 3.13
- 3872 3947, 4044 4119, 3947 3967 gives 1.4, 2.04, 2.9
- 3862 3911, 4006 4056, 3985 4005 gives -0.7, 2.15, 3.17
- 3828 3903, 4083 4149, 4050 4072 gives -2.6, 1.94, 2.91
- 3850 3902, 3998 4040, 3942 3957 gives 2.1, 2.09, 3.19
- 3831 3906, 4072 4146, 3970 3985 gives 1.8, 1.99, 2.92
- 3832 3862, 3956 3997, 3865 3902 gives -2.1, 1.83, 2.24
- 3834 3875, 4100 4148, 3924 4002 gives 7.8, 2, 2.92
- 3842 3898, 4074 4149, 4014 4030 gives -3.9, 2.04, 2.92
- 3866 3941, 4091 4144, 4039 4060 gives -3.8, 2.06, 2.87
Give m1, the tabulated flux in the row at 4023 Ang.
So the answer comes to 3.27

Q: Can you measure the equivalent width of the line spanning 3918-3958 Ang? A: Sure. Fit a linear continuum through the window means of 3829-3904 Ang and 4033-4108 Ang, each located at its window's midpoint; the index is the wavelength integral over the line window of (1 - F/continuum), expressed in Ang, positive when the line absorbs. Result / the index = 6.06 Ang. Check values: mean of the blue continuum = 1.96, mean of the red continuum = 2.94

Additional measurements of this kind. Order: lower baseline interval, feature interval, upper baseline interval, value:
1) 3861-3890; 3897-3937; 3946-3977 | -2.55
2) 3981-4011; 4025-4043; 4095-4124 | -1.44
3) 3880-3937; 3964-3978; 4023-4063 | 5.29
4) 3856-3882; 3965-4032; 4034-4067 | 1.35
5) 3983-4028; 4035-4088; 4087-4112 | -3.81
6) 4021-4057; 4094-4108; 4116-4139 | 2.59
